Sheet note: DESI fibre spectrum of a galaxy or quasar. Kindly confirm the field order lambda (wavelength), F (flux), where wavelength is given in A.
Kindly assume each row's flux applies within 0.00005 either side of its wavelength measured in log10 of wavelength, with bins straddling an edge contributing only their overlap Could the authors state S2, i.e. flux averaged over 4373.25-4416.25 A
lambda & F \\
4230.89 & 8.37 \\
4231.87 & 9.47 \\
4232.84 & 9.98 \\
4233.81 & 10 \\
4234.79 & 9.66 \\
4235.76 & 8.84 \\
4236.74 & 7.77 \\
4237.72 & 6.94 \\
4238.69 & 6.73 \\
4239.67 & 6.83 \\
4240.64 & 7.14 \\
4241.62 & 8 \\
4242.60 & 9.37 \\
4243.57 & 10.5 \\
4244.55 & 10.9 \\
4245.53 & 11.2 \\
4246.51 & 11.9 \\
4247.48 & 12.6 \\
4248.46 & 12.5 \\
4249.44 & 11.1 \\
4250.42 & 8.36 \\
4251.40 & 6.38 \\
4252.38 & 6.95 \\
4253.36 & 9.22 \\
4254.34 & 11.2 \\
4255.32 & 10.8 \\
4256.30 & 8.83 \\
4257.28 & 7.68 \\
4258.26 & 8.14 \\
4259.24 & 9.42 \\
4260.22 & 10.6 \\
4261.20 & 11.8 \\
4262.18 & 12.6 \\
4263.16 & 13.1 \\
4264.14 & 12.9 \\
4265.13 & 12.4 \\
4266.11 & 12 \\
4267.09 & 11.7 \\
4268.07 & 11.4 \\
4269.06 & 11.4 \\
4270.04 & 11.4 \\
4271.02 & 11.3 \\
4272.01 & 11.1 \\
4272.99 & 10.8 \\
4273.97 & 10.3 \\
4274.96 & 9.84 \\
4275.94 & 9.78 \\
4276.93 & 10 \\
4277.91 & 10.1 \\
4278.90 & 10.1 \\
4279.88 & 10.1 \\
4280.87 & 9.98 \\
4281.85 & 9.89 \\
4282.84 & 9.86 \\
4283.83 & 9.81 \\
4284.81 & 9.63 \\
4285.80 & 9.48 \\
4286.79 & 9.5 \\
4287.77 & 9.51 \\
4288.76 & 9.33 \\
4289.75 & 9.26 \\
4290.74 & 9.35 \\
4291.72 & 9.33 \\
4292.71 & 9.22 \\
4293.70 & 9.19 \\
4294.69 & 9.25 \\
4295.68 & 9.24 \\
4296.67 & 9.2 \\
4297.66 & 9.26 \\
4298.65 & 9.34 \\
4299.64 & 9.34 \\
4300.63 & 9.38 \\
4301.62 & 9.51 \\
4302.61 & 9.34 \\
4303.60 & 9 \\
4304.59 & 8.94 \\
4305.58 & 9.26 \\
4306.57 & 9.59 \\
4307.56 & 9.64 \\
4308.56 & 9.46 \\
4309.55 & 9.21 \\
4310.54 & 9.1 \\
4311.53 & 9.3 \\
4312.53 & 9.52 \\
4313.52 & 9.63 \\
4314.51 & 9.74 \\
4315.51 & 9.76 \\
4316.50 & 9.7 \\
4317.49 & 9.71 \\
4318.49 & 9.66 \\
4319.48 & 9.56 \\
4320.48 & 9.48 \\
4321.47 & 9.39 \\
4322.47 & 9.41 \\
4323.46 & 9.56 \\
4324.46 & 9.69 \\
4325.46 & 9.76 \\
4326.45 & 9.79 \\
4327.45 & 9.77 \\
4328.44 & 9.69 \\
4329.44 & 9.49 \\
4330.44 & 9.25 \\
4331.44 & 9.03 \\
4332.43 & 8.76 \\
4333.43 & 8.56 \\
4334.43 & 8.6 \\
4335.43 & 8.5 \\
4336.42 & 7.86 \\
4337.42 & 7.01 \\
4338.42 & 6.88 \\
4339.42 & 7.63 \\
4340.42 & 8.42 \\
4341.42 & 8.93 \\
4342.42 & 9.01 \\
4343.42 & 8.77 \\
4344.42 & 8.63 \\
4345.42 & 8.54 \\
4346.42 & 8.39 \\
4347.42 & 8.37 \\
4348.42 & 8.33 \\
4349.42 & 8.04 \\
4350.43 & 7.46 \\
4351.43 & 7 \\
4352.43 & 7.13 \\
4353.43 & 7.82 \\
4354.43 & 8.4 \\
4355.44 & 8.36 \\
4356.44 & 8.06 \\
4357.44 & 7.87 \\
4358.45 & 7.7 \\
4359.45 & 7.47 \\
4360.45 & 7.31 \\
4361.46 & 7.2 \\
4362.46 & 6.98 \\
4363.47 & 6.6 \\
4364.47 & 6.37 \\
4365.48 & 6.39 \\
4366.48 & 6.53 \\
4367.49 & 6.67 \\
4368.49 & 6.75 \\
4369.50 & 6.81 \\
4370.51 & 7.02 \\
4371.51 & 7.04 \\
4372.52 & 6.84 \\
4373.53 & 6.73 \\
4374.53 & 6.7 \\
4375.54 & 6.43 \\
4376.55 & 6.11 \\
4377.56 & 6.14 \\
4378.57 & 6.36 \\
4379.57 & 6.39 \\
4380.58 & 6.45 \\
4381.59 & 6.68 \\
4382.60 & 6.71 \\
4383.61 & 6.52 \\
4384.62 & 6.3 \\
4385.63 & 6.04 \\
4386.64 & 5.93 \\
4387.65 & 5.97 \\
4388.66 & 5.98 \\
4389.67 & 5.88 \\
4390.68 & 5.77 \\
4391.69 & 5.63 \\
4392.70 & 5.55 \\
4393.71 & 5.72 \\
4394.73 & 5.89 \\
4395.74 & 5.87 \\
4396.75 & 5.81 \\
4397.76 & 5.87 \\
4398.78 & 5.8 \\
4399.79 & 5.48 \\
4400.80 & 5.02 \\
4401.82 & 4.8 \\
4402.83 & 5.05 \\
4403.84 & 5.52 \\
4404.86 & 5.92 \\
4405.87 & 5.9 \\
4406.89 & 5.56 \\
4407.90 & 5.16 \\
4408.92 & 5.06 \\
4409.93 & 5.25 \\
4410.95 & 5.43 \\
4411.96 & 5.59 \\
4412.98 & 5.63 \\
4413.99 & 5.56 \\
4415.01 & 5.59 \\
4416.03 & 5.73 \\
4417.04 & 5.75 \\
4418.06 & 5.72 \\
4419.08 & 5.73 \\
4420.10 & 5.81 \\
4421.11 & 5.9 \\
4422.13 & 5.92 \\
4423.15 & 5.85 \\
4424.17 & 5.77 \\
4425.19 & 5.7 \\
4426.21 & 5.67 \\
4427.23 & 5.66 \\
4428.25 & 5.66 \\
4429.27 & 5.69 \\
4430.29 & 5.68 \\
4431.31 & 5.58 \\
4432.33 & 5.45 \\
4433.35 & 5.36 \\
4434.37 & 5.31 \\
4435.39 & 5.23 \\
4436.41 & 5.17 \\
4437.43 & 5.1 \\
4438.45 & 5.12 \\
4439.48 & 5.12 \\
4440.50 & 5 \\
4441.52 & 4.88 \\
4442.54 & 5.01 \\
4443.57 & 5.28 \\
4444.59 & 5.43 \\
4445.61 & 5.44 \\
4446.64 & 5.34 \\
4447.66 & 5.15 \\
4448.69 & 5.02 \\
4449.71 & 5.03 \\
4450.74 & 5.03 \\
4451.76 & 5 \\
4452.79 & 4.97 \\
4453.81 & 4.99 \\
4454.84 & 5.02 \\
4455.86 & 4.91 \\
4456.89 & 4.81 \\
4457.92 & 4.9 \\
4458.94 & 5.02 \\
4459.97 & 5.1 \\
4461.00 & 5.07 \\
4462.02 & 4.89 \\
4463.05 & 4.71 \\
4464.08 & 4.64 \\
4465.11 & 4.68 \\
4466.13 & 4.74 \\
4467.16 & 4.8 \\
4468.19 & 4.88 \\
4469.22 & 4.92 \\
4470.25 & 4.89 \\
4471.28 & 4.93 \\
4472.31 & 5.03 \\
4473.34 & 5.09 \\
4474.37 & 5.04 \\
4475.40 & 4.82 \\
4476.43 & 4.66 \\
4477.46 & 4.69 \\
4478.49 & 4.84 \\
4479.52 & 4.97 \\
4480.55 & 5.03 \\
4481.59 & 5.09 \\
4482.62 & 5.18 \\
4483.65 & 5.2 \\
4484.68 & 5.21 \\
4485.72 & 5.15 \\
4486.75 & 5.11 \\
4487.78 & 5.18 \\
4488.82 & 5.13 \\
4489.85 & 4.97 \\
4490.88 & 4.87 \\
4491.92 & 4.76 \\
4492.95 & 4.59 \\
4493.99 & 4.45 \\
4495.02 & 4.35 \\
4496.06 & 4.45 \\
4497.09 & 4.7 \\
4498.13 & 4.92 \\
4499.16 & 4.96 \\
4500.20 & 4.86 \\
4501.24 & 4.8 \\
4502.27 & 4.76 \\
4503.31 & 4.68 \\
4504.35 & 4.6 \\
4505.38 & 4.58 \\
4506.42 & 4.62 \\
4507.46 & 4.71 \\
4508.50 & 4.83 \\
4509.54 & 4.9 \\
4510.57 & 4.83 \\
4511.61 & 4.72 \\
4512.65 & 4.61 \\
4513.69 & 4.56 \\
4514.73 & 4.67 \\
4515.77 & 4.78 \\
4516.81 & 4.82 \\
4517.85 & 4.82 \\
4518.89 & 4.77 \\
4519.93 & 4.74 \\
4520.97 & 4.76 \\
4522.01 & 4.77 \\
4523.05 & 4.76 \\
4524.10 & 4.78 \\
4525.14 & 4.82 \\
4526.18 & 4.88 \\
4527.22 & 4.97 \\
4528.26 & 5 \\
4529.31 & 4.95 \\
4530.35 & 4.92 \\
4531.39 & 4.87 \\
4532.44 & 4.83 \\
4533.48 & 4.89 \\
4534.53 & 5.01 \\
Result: 5.84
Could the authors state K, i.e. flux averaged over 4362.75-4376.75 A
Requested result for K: 6.66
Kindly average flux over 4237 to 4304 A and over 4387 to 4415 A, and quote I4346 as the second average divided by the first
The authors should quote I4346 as 0.6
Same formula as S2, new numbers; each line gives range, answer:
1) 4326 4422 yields 6.86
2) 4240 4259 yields 9.59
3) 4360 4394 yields 6.43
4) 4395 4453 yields 5.44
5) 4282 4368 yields 8.76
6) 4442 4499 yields 4.95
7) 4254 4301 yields 10.2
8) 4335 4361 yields 7.99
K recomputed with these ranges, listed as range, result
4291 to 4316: 9.35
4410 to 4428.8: 5.69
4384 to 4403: 5.72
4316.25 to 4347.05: 8.94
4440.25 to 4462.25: 5.06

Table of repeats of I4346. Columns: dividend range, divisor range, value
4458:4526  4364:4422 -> 0.81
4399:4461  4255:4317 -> 0.54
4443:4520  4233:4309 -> 0.50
